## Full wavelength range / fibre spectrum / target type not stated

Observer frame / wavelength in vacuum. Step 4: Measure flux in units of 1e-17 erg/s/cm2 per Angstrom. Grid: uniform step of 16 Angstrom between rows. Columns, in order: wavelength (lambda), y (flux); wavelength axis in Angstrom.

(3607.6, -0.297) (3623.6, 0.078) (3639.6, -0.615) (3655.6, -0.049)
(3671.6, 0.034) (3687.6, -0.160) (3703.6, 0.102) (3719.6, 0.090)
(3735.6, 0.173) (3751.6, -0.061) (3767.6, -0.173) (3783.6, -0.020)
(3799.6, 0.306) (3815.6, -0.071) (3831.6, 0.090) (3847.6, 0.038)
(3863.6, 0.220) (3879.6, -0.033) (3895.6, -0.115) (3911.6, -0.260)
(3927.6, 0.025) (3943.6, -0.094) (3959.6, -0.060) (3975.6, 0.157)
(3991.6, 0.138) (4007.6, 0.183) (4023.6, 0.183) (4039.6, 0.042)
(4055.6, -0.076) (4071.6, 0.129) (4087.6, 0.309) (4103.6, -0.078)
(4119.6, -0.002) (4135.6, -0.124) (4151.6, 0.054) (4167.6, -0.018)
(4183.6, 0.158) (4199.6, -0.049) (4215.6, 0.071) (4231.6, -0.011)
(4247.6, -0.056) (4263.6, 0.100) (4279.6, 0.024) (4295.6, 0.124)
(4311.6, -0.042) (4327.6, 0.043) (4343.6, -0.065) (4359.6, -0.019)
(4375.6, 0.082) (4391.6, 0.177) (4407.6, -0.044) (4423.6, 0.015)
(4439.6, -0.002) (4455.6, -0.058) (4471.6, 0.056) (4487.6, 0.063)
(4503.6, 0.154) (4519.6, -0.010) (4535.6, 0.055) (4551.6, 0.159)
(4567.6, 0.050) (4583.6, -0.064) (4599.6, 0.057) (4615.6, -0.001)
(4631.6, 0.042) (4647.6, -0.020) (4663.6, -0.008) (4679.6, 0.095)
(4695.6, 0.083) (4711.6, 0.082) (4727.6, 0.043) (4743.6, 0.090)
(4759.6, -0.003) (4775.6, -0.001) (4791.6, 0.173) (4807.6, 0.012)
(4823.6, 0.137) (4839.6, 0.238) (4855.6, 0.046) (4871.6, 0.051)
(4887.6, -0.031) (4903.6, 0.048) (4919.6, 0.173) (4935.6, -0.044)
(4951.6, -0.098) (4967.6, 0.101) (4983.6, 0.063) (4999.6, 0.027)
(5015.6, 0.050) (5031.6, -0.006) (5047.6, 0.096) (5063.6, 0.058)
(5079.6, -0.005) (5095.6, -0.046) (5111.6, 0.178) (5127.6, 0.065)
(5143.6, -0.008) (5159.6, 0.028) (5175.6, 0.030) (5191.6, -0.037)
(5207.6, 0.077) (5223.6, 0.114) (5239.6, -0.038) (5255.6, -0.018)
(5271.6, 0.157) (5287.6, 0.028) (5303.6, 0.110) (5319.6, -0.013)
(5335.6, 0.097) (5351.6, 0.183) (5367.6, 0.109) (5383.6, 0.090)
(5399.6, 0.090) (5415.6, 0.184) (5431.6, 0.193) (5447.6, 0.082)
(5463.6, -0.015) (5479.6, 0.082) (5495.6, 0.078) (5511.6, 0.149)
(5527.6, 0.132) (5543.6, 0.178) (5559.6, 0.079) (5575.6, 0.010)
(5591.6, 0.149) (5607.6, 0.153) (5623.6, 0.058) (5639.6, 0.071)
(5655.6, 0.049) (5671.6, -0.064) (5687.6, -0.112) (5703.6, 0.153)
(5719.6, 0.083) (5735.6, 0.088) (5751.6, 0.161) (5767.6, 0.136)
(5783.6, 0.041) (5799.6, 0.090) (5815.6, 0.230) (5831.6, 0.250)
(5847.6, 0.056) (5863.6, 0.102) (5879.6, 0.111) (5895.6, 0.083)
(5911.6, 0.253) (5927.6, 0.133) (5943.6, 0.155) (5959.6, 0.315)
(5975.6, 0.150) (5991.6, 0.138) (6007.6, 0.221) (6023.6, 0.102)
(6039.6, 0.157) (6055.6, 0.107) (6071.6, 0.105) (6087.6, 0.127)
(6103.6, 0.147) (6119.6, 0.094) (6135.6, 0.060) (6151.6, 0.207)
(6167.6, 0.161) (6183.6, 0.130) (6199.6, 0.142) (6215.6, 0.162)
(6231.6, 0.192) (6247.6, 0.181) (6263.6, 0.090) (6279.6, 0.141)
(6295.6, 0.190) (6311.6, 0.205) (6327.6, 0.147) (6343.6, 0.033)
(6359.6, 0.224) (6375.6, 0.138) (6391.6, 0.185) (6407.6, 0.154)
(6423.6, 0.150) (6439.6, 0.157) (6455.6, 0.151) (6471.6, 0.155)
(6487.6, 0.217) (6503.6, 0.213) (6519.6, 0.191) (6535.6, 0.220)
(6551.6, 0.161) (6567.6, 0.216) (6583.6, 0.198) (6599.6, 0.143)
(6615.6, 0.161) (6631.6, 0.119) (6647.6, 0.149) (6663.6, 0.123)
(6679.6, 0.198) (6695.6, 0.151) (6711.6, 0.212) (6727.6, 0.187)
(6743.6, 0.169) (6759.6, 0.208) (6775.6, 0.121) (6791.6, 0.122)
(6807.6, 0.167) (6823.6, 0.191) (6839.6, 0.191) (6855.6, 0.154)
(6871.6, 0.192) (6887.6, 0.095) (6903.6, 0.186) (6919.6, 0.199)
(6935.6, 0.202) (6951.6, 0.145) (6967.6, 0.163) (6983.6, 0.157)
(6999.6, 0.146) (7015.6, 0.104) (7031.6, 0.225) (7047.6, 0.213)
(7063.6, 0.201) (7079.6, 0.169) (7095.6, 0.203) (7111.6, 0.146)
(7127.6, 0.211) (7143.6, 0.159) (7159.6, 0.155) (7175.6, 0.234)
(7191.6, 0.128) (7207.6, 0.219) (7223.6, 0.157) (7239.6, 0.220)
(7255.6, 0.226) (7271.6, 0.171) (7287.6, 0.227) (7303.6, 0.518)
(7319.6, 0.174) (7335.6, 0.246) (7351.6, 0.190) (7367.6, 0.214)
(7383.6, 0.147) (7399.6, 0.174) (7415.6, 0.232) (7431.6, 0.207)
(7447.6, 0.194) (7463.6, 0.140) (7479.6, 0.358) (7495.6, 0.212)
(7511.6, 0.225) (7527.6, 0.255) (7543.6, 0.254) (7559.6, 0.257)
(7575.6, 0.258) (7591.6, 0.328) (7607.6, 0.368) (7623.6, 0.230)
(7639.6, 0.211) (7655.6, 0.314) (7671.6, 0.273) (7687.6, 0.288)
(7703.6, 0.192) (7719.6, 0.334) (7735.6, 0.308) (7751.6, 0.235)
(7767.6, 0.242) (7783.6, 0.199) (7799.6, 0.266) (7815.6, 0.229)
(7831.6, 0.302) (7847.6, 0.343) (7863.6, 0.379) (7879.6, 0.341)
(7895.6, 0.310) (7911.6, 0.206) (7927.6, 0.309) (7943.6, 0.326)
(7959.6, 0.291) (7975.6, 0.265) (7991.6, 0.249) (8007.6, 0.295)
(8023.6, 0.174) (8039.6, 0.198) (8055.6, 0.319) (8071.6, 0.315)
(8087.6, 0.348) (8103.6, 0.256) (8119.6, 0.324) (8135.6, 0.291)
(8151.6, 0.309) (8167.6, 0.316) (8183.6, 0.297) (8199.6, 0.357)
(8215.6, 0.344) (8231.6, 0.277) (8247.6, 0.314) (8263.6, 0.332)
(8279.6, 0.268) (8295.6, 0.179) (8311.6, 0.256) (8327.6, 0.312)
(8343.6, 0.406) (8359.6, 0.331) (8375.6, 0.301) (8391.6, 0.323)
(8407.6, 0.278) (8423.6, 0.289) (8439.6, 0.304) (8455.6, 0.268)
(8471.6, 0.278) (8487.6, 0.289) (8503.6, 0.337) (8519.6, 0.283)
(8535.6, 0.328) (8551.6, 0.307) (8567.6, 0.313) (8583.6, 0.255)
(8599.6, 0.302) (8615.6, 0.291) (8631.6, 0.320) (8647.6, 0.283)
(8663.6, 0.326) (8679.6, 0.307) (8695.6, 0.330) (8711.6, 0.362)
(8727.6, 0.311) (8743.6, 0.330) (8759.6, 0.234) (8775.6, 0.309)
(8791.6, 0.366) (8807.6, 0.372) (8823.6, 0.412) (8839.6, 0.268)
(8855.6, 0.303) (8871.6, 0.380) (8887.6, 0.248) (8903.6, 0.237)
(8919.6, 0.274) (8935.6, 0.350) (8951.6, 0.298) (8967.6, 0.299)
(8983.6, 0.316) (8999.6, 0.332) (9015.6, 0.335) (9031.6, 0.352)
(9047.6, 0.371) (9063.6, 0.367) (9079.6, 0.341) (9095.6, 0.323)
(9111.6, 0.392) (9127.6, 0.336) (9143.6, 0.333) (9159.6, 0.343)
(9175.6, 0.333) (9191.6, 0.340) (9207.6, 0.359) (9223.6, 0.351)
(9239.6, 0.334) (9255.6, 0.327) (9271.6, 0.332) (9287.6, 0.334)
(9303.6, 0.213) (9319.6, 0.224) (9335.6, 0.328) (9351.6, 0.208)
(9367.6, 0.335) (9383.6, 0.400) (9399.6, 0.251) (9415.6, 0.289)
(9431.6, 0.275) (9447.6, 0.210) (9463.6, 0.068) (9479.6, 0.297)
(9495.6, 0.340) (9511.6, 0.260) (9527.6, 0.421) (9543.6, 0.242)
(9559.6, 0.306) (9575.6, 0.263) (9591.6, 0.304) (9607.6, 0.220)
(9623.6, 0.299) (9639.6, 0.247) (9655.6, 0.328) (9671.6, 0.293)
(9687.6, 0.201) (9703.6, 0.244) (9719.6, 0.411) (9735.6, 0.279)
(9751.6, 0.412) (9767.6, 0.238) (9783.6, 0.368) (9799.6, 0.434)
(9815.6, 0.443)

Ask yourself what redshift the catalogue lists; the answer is 0.959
